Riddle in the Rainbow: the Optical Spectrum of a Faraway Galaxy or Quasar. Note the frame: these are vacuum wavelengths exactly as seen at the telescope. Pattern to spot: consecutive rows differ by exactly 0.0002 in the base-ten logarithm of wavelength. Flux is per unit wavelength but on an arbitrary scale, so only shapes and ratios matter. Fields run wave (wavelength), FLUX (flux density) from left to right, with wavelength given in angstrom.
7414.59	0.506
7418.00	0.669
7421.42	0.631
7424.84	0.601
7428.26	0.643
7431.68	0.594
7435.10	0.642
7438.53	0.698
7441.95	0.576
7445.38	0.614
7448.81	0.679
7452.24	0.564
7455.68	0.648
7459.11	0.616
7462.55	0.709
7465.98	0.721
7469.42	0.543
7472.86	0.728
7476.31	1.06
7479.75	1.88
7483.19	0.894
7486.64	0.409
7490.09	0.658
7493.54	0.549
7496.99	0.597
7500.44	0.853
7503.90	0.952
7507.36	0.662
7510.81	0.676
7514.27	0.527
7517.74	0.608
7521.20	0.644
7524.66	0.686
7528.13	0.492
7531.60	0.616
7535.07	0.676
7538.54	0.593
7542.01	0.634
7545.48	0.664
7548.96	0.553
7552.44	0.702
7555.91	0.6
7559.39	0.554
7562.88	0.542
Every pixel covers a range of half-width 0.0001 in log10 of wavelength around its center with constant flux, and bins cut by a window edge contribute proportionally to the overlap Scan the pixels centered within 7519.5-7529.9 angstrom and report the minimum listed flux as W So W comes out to 0.492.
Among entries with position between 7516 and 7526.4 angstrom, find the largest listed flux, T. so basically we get 0.686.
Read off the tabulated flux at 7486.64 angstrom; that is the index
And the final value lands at 0.409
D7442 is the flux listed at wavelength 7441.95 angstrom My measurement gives 0.576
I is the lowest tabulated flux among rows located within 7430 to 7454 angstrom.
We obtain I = 0.564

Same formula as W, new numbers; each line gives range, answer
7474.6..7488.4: 0.409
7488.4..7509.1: 0.549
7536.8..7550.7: 0.553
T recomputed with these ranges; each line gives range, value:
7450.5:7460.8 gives 0.648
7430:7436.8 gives 0.642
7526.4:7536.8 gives 0.676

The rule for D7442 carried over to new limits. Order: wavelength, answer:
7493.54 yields 0.549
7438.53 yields 0.698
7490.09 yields 0.658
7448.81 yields 0.679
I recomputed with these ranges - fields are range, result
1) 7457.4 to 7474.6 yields 0.543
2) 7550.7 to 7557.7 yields 0.6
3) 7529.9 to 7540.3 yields 0.593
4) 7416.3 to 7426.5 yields 0.601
